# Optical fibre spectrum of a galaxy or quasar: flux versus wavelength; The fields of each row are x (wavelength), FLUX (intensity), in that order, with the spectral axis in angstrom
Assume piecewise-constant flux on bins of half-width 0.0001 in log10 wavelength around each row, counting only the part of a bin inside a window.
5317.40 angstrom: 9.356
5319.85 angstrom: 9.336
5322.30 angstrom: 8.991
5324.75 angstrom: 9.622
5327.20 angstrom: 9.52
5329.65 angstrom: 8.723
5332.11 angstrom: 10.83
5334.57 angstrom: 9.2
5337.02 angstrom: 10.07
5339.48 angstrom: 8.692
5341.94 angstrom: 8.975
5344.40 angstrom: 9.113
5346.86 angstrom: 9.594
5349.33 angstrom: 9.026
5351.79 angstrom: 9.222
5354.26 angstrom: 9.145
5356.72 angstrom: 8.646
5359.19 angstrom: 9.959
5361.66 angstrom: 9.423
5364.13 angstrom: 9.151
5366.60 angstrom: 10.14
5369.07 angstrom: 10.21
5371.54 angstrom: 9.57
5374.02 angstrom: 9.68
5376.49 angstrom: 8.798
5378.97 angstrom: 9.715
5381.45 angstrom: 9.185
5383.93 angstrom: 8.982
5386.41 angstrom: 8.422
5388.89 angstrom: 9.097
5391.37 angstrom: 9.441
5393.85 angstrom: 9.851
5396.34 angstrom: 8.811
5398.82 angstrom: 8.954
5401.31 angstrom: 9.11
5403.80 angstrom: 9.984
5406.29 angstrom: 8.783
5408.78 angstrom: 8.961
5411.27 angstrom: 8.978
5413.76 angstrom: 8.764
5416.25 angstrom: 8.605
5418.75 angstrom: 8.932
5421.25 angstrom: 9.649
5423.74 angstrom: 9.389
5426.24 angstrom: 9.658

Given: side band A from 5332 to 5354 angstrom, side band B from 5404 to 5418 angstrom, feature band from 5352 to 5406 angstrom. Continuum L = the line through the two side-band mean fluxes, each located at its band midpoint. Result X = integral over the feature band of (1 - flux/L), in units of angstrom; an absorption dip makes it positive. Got -1.3 angstrom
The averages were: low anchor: 9.33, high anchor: 8.91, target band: 9.33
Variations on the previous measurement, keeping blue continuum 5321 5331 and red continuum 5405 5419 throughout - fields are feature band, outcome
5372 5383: -0.43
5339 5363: -0.20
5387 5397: -0.38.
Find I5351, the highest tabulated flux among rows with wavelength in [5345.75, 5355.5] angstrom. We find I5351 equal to 9.594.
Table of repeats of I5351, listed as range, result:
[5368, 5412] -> 10.21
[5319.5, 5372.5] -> 10.83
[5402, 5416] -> 9.984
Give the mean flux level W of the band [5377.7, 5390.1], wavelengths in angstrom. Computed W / 9.08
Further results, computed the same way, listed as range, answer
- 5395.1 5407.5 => 9.13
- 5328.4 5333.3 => 9.76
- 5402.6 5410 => 9.24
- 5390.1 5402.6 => 9.24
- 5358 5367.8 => 9.66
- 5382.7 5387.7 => 8.71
